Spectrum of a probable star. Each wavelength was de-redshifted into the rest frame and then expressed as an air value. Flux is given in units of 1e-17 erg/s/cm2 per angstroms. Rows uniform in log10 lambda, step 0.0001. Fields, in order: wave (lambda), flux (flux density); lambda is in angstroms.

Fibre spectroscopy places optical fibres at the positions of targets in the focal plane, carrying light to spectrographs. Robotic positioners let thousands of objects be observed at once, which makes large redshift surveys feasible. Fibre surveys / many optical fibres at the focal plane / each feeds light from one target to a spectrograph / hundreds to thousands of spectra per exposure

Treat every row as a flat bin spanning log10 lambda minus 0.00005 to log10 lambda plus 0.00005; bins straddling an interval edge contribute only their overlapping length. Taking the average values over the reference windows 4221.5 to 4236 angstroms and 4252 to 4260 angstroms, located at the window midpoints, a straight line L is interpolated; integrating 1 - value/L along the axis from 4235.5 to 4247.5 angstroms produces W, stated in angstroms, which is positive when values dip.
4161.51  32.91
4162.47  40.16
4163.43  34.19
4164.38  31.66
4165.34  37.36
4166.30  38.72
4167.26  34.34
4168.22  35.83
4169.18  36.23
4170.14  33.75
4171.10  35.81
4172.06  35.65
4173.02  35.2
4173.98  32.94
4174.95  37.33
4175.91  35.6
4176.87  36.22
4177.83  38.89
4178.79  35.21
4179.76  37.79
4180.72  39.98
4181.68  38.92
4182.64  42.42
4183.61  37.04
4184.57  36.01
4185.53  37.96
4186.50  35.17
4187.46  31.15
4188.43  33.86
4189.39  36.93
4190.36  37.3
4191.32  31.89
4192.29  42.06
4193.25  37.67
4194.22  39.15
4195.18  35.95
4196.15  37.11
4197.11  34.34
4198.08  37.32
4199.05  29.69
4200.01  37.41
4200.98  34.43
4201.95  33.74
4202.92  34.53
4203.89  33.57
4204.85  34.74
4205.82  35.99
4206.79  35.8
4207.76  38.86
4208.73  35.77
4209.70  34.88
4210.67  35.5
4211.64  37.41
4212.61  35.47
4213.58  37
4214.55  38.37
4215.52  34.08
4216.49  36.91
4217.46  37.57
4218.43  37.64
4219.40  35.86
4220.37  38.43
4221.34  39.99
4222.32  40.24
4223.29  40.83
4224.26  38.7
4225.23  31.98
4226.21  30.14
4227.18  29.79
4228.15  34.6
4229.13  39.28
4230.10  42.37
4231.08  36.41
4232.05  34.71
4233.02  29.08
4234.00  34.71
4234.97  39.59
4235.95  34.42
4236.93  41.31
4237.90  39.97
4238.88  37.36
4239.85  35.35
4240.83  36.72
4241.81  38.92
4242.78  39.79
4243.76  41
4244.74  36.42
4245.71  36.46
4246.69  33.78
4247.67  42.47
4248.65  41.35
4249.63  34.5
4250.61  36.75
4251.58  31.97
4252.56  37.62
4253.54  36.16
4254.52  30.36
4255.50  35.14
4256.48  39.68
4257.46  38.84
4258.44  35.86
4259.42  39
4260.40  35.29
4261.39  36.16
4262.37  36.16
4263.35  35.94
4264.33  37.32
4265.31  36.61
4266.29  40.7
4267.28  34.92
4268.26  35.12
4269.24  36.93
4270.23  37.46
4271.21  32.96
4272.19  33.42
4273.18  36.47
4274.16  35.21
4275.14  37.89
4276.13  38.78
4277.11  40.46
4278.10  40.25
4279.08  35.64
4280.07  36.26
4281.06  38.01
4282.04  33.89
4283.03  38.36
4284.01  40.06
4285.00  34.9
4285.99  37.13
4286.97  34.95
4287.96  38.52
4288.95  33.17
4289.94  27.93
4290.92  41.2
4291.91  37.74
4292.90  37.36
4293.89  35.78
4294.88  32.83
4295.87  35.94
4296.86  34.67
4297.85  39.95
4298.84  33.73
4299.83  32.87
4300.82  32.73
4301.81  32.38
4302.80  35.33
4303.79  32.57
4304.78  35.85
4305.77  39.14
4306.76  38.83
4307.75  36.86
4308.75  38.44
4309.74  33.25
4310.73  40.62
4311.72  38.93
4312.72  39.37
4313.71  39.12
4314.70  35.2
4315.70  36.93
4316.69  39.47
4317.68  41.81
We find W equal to -0.5 angstroms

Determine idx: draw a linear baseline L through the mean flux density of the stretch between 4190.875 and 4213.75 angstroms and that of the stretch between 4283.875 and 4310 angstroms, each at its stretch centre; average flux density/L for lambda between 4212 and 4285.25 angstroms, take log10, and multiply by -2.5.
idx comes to -0.03 mag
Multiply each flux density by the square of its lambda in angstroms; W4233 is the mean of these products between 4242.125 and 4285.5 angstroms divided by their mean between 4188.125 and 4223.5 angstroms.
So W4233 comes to 1.04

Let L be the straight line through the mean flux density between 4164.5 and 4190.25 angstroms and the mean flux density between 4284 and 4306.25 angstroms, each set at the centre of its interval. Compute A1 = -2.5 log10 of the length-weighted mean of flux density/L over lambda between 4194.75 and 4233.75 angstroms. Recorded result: 0.00 mag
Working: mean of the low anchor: 36.3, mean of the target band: 35.9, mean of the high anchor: 35.4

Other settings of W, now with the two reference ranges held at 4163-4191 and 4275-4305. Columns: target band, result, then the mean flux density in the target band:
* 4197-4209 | 0.3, 35.1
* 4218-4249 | -0.9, 37.2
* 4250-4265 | 0.0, 36.2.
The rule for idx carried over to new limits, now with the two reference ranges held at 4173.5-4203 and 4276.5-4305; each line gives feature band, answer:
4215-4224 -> -0.05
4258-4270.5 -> -0.02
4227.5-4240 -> -0.02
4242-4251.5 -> -0.05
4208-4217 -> 0.00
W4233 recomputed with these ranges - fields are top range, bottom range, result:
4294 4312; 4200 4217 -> 1.05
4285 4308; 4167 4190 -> 1.04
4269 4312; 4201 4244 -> 1.02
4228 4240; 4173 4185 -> 1.02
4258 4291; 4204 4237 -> 1.03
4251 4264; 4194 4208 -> 1.05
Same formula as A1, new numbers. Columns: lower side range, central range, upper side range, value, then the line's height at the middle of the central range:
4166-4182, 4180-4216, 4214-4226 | 0.019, 36.9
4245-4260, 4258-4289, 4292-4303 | -0.026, 35.9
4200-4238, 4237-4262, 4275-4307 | -0.027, 36.2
